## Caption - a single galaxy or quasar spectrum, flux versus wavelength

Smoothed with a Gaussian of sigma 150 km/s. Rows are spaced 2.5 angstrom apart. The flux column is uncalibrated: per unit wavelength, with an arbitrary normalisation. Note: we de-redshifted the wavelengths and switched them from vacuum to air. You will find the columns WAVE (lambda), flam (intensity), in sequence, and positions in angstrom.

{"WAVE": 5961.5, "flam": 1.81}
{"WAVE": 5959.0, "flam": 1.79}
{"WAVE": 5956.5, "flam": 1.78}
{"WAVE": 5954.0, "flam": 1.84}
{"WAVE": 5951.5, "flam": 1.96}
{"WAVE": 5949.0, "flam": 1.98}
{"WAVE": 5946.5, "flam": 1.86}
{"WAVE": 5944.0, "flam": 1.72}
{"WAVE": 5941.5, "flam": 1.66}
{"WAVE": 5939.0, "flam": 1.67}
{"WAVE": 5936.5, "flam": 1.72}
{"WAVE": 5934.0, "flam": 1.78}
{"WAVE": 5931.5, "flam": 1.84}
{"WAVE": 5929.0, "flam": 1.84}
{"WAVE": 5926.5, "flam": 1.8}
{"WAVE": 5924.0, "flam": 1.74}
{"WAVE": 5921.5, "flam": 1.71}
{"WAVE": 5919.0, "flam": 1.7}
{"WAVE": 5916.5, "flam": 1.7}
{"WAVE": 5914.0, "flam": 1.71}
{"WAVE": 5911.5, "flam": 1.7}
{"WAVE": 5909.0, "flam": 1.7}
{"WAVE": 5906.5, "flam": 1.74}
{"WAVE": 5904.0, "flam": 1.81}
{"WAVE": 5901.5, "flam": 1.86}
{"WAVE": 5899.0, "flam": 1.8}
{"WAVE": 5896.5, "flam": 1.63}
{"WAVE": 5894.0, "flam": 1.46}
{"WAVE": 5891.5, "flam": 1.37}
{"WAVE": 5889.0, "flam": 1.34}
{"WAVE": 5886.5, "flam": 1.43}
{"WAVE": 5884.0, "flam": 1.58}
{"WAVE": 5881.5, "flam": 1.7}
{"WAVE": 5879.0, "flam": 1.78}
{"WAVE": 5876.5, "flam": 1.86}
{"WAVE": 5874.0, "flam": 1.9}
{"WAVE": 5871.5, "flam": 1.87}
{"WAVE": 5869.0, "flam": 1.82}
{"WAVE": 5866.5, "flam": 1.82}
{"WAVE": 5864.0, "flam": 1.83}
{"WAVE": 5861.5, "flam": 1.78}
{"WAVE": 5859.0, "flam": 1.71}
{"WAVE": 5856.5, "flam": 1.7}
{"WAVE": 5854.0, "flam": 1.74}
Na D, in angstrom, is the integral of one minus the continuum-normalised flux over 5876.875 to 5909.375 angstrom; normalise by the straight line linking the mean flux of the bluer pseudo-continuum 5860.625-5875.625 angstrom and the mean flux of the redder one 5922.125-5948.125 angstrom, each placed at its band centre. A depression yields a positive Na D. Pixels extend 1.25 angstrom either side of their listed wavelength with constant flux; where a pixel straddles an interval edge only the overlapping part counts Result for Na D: 3.2 angstrom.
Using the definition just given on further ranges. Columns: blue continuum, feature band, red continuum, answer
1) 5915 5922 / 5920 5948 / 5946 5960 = 0.28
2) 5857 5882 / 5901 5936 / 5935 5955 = 0.90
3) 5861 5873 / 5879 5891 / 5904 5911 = 1.72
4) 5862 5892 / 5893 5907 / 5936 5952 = 0.11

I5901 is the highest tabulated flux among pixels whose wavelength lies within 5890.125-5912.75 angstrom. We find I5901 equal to 1.86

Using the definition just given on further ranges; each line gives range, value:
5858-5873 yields 1.87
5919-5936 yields 1.84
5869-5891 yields 1.9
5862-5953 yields 1.98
